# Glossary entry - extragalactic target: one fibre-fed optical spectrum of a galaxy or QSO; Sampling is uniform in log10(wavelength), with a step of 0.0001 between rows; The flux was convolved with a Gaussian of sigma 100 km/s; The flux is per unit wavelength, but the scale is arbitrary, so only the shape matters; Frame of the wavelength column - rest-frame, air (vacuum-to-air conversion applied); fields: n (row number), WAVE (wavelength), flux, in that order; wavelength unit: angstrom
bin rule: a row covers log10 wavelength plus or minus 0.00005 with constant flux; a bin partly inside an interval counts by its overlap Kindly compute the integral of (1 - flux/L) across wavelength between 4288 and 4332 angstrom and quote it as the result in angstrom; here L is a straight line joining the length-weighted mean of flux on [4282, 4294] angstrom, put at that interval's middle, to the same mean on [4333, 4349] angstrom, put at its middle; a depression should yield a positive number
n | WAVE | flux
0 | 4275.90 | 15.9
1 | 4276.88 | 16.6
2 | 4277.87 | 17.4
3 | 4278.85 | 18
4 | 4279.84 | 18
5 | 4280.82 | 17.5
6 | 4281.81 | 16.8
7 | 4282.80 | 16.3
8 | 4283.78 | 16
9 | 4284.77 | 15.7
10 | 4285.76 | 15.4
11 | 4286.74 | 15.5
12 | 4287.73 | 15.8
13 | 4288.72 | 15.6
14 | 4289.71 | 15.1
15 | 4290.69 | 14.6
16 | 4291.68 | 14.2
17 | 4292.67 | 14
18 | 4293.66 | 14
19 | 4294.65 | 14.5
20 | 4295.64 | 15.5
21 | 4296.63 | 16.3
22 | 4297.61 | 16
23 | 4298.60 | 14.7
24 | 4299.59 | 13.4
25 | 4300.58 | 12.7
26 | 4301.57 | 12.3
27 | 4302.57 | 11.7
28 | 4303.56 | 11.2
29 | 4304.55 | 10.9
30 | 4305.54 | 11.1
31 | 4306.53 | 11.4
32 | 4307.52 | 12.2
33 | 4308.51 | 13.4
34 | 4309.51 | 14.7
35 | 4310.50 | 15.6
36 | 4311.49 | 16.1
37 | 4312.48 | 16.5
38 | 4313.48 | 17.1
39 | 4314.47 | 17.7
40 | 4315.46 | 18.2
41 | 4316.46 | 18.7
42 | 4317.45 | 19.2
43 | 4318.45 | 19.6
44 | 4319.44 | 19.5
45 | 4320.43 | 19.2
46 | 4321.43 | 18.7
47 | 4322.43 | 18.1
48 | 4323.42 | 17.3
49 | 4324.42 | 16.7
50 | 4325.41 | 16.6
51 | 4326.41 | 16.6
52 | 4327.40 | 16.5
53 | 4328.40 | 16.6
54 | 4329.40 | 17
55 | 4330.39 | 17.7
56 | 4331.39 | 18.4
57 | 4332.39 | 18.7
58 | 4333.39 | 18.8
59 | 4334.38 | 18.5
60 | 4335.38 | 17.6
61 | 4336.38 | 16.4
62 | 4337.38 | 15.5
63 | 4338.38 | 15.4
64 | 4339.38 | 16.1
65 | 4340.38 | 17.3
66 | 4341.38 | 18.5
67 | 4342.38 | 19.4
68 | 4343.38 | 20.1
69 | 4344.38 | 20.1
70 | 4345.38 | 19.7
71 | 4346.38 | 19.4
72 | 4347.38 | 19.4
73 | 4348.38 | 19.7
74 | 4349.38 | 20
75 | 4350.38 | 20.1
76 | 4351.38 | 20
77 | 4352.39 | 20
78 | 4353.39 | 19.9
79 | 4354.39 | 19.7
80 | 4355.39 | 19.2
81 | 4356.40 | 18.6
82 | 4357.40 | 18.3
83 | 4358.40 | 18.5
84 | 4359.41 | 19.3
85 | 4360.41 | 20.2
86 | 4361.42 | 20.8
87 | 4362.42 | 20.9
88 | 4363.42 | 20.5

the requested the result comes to 2.4 angstrom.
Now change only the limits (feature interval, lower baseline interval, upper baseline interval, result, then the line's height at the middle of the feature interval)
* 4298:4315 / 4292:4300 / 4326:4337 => 2.1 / 15.6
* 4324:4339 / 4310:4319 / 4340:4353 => 1.2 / 18.7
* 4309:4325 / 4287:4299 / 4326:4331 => -1.3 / 16.3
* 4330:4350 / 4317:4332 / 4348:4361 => 0.4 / 18.7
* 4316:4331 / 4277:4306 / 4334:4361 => -0.7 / 17.1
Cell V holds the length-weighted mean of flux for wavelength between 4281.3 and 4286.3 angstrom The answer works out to 16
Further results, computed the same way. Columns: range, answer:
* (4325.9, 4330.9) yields 16.9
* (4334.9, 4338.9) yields 16.2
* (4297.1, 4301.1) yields 14.2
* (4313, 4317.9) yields 18.2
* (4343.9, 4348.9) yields 19.7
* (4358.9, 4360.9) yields 19.7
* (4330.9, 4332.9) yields 18.5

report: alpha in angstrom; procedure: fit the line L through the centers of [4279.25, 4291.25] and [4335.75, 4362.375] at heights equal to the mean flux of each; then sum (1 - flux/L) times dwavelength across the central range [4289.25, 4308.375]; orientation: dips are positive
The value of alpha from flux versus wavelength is 3.6 angstrom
